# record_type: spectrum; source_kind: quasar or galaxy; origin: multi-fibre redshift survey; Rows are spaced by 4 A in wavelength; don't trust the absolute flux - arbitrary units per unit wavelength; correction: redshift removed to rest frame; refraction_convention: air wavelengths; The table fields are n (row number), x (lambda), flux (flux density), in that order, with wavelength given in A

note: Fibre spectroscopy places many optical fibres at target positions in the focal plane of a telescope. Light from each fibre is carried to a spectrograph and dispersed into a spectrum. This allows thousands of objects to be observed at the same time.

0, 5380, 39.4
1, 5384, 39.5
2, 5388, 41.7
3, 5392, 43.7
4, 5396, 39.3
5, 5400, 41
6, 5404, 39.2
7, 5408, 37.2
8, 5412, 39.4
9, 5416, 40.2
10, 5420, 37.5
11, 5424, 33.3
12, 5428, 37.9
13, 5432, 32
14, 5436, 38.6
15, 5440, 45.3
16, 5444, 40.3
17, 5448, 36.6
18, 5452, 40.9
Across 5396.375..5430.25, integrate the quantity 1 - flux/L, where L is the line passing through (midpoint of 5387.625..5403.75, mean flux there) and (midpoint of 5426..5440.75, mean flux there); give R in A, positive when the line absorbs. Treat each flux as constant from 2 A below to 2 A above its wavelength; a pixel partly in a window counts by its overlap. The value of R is 1.2 A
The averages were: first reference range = 41.2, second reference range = 37.9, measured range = 38.2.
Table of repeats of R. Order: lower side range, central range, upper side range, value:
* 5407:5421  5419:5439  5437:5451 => 1.73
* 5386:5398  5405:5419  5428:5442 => 0.45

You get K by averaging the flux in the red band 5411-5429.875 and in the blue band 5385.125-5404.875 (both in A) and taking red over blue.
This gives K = 0.92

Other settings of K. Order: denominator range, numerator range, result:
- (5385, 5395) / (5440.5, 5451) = 0.94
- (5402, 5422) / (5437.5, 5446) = 1.10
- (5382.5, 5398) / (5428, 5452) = 0.94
